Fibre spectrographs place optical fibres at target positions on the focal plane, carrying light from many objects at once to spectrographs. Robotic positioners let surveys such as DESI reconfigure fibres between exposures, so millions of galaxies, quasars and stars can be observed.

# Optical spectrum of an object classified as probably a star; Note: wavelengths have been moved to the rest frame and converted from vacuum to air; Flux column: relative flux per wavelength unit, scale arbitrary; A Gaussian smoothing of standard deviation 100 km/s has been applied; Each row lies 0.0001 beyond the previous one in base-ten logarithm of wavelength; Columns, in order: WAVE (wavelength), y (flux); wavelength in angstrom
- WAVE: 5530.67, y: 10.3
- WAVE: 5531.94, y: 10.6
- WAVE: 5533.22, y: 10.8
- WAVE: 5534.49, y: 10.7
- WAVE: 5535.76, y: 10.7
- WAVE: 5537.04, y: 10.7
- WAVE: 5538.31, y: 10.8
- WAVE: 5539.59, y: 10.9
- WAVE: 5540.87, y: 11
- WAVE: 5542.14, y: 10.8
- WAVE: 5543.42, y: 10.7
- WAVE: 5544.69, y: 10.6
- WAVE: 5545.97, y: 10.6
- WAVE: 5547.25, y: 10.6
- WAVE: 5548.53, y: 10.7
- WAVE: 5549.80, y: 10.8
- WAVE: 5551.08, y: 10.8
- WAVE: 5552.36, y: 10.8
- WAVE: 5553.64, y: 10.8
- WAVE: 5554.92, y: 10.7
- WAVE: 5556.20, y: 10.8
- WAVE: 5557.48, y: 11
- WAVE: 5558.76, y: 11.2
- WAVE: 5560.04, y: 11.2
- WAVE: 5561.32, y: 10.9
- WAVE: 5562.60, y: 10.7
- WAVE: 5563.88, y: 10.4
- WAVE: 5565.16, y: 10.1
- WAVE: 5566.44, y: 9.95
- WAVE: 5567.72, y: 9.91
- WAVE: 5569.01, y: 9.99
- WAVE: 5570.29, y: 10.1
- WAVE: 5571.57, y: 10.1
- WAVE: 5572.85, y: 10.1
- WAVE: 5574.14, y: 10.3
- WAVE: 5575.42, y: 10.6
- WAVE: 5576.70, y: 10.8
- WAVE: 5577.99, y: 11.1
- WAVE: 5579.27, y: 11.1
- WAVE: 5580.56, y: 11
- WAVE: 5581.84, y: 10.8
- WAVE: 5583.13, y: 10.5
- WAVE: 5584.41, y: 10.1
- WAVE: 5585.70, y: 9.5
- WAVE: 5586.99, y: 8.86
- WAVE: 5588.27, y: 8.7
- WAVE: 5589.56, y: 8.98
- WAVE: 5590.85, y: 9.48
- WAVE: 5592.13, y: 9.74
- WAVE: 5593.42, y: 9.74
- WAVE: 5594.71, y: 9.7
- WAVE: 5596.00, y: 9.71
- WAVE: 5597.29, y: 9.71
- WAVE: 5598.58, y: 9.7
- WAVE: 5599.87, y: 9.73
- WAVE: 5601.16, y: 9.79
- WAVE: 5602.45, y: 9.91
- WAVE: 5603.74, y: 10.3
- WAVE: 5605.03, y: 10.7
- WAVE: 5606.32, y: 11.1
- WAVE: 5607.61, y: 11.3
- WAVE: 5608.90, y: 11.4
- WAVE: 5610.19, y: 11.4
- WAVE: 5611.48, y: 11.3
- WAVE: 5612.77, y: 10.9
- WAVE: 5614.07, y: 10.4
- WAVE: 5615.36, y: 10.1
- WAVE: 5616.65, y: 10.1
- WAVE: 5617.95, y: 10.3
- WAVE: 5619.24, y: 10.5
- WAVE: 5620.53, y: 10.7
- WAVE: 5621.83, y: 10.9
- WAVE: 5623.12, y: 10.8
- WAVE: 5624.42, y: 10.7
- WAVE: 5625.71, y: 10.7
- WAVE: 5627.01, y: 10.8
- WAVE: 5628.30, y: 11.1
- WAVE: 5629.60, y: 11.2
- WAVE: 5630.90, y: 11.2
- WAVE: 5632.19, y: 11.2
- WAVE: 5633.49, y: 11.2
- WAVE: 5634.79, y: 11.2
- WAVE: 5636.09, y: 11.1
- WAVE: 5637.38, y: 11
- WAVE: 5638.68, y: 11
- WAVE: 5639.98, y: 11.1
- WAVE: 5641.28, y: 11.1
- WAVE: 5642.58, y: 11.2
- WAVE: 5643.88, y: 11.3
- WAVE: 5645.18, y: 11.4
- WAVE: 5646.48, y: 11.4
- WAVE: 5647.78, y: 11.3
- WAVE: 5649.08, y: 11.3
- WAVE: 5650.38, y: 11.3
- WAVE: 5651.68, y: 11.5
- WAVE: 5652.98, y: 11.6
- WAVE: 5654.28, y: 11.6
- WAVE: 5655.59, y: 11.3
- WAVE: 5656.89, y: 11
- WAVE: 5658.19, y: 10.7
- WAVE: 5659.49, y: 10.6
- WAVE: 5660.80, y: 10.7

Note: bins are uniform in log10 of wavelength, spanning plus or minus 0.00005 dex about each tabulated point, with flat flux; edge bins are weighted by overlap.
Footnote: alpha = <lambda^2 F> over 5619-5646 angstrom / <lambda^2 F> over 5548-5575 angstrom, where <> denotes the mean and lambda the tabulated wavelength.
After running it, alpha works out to 1.07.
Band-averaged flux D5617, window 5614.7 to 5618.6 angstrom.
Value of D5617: 10.2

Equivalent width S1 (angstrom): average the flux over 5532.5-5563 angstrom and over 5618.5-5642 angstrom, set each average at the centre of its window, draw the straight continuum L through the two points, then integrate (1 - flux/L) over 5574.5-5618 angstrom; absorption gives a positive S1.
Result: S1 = 2.6 angstrom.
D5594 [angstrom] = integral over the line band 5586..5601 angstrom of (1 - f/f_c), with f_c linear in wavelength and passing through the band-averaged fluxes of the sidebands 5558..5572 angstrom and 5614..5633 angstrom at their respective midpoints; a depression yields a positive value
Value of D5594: 1.6 angstrom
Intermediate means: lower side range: 10.4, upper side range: 10.7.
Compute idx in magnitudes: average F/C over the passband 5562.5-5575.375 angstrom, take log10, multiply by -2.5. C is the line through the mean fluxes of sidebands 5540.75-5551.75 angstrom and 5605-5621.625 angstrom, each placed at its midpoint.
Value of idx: 0.06 mag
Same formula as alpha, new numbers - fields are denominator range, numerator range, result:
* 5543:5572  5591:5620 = 0.99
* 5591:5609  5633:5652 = 1.13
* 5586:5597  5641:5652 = 1.23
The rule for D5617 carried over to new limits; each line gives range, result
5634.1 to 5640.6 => 11.1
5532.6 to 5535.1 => 10.8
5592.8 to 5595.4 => 9.71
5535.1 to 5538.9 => 10.7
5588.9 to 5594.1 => 9.48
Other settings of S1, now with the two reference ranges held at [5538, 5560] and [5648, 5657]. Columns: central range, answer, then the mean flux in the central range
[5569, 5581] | 0.5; 10.5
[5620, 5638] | 0.4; 11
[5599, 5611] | 0.5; 10.6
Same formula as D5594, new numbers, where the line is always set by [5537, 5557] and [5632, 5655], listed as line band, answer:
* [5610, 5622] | 0.5 angstrom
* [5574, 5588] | 0.7 angstrom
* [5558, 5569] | 0.3 angstrom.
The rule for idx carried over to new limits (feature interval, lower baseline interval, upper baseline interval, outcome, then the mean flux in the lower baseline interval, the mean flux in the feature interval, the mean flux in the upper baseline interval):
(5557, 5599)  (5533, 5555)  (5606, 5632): 0.06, 10.8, 10.2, 10.9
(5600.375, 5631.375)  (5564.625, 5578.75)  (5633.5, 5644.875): 0.01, 10.3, 10.7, 11.1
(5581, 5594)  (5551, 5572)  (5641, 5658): 0.12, 10.6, 9.66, 11.3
